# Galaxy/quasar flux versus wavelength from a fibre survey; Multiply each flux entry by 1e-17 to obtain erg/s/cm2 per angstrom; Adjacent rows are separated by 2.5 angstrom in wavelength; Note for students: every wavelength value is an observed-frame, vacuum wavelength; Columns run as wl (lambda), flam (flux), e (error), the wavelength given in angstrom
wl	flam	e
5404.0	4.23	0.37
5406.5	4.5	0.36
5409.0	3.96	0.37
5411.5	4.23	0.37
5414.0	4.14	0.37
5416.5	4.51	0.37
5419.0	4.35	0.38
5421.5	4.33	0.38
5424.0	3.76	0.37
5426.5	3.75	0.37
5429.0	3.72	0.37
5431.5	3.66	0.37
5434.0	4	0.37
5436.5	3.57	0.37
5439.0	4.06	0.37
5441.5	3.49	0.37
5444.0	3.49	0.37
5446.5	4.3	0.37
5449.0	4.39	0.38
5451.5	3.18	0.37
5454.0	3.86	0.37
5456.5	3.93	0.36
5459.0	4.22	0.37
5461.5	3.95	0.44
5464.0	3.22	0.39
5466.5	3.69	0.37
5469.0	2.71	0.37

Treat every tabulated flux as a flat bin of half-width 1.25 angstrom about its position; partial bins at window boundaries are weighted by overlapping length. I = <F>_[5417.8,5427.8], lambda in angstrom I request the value 4.04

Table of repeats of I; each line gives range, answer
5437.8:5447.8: 3.84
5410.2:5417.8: 4.29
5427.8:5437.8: 3.74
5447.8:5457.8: 3.84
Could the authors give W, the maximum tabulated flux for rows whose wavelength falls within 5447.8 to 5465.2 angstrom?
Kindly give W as 4.39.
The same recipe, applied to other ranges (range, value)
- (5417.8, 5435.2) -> 4.35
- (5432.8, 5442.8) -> 4.06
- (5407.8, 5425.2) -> 4.51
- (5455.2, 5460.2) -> 4.22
